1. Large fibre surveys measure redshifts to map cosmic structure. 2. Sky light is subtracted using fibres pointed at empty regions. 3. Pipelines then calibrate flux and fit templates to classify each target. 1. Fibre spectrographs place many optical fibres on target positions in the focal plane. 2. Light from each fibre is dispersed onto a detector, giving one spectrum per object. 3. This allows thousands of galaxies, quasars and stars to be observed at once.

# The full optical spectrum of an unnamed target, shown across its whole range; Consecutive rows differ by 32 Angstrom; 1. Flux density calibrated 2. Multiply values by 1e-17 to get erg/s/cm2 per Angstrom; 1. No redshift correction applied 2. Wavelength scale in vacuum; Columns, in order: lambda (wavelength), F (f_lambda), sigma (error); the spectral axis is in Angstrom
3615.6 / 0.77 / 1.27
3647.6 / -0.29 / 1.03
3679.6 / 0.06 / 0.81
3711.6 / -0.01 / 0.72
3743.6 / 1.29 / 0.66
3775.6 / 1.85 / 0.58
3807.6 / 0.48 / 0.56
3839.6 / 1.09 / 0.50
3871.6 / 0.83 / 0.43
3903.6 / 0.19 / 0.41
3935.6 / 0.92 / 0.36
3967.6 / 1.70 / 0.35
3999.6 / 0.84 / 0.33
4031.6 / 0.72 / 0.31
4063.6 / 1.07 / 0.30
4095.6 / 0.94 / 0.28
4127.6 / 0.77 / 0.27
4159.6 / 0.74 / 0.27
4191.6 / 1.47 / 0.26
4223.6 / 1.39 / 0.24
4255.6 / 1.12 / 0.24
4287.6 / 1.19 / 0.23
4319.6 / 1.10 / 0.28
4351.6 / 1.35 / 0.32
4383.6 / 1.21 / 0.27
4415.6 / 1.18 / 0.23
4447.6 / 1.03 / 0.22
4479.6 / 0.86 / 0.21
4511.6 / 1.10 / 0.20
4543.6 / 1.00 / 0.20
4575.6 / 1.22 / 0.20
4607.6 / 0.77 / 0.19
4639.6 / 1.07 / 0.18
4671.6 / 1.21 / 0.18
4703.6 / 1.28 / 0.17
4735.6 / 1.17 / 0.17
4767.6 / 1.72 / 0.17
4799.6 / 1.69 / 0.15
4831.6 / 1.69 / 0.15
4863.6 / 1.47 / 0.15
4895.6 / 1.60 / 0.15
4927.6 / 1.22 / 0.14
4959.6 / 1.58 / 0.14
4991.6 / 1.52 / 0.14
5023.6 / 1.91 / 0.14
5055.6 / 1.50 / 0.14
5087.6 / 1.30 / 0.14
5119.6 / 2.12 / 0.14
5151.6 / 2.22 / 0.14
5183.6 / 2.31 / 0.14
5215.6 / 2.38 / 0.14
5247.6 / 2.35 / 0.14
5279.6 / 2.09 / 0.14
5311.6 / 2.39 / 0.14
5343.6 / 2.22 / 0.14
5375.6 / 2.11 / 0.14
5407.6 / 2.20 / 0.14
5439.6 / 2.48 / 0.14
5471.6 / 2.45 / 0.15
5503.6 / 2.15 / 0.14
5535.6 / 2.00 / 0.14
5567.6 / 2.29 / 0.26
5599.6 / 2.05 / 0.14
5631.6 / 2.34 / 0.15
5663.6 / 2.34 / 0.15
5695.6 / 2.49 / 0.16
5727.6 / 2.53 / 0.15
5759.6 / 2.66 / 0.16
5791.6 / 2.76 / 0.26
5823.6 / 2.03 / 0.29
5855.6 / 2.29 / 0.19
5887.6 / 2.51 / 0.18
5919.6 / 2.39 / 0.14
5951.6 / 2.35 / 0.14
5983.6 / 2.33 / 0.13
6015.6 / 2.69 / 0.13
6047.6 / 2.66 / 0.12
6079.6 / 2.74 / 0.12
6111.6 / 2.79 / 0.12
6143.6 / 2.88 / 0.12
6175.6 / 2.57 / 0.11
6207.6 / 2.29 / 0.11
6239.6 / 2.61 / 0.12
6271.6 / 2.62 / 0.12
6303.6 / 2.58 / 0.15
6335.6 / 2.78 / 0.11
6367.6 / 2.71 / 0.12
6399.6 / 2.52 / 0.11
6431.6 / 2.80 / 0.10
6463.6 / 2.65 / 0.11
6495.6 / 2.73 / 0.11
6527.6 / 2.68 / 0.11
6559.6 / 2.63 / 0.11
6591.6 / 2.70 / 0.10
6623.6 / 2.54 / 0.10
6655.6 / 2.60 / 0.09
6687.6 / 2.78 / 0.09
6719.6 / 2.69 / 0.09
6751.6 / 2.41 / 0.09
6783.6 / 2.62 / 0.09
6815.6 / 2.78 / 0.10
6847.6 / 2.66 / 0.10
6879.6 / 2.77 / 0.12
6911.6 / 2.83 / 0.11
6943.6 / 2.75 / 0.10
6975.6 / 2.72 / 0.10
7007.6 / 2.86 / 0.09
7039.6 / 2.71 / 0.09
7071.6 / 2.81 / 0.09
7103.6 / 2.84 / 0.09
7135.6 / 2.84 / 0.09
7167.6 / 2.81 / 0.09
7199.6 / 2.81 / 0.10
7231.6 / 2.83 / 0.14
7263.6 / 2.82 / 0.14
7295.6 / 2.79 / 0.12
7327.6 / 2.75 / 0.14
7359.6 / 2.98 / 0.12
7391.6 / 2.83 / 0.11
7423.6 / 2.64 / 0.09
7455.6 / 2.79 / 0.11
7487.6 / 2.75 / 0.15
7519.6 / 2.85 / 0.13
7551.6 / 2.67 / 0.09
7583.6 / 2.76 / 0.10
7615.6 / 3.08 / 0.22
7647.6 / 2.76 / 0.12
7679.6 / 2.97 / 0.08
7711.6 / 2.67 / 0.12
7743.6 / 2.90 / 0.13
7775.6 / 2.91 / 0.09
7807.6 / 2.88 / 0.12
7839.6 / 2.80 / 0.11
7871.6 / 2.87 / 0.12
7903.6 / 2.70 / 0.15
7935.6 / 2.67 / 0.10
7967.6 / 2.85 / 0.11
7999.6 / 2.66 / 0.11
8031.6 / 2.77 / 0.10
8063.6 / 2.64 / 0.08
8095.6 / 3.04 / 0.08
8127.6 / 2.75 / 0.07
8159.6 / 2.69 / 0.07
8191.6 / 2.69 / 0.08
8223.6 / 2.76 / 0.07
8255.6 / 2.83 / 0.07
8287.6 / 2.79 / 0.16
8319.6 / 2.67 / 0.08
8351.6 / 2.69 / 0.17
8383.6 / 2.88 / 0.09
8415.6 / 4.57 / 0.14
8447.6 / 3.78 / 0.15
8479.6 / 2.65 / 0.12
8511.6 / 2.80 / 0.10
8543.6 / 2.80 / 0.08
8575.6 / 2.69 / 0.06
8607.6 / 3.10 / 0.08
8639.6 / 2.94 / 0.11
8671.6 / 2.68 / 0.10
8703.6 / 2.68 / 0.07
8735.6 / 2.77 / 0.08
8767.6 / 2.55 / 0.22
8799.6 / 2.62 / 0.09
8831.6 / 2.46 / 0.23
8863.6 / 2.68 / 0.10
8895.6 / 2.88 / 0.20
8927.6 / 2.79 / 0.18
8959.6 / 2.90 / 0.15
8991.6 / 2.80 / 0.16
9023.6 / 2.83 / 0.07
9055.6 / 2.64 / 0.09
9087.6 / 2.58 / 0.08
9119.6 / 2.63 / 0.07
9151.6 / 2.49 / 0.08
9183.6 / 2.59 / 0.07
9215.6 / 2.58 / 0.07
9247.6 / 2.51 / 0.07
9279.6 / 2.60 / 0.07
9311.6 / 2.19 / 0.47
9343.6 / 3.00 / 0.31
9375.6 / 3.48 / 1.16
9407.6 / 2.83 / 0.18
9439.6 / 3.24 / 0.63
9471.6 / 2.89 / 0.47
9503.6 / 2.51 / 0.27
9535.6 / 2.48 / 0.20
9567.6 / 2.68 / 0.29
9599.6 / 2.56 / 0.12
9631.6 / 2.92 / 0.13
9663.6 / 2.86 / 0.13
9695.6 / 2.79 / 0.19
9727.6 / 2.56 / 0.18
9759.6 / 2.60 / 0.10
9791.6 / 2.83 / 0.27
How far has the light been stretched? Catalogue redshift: 0.283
